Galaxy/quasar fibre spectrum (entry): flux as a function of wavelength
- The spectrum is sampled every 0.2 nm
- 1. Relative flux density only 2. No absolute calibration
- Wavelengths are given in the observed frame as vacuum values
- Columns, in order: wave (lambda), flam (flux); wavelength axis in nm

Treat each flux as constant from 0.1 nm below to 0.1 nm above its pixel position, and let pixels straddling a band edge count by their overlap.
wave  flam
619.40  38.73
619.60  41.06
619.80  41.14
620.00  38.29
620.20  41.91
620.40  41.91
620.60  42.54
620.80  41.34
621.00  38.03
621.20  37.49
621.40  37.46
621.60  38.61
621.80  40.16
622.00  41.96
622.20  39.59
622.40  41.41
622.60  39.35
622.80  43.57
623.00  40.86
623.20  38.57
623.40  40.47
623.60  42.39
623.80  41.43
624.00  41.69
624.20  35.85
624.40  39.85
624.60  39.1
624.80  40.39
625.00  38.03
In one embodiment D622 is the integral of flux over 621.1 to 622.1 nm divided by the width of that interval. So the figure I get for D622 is 39.1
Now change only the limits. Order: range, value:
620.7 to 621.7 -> 38.6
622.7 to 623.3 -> 41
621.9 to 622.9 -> 41.2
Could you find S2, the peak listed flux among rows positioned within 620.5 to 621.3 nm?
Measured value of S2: 42.54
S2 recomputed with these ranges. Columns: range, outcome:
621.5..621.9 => 40.16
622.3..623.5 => 43.57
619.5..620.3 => 41.91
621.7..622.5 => 41.96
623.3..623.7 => 42.39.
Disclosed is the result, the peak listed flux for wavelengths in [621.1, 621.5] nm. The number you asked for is 37.49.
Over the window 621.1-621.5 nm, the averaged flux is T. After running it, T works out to 37.5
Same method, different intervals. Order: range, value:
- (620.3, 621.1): 41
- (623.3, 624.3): 40.4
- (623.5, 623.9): 41.9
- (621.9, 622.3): 40.8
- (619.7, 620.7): 41.2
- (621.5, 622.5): 40.3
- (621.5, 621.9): 39.4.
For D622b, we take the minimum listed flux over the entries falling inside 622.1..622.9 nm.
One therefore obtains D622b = 39.35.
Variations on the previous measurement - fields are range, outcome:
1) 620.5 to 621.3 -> 37.49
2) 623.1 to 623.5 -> 38.57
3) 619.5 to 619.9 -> 41.06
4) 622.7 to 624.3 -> 35.85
